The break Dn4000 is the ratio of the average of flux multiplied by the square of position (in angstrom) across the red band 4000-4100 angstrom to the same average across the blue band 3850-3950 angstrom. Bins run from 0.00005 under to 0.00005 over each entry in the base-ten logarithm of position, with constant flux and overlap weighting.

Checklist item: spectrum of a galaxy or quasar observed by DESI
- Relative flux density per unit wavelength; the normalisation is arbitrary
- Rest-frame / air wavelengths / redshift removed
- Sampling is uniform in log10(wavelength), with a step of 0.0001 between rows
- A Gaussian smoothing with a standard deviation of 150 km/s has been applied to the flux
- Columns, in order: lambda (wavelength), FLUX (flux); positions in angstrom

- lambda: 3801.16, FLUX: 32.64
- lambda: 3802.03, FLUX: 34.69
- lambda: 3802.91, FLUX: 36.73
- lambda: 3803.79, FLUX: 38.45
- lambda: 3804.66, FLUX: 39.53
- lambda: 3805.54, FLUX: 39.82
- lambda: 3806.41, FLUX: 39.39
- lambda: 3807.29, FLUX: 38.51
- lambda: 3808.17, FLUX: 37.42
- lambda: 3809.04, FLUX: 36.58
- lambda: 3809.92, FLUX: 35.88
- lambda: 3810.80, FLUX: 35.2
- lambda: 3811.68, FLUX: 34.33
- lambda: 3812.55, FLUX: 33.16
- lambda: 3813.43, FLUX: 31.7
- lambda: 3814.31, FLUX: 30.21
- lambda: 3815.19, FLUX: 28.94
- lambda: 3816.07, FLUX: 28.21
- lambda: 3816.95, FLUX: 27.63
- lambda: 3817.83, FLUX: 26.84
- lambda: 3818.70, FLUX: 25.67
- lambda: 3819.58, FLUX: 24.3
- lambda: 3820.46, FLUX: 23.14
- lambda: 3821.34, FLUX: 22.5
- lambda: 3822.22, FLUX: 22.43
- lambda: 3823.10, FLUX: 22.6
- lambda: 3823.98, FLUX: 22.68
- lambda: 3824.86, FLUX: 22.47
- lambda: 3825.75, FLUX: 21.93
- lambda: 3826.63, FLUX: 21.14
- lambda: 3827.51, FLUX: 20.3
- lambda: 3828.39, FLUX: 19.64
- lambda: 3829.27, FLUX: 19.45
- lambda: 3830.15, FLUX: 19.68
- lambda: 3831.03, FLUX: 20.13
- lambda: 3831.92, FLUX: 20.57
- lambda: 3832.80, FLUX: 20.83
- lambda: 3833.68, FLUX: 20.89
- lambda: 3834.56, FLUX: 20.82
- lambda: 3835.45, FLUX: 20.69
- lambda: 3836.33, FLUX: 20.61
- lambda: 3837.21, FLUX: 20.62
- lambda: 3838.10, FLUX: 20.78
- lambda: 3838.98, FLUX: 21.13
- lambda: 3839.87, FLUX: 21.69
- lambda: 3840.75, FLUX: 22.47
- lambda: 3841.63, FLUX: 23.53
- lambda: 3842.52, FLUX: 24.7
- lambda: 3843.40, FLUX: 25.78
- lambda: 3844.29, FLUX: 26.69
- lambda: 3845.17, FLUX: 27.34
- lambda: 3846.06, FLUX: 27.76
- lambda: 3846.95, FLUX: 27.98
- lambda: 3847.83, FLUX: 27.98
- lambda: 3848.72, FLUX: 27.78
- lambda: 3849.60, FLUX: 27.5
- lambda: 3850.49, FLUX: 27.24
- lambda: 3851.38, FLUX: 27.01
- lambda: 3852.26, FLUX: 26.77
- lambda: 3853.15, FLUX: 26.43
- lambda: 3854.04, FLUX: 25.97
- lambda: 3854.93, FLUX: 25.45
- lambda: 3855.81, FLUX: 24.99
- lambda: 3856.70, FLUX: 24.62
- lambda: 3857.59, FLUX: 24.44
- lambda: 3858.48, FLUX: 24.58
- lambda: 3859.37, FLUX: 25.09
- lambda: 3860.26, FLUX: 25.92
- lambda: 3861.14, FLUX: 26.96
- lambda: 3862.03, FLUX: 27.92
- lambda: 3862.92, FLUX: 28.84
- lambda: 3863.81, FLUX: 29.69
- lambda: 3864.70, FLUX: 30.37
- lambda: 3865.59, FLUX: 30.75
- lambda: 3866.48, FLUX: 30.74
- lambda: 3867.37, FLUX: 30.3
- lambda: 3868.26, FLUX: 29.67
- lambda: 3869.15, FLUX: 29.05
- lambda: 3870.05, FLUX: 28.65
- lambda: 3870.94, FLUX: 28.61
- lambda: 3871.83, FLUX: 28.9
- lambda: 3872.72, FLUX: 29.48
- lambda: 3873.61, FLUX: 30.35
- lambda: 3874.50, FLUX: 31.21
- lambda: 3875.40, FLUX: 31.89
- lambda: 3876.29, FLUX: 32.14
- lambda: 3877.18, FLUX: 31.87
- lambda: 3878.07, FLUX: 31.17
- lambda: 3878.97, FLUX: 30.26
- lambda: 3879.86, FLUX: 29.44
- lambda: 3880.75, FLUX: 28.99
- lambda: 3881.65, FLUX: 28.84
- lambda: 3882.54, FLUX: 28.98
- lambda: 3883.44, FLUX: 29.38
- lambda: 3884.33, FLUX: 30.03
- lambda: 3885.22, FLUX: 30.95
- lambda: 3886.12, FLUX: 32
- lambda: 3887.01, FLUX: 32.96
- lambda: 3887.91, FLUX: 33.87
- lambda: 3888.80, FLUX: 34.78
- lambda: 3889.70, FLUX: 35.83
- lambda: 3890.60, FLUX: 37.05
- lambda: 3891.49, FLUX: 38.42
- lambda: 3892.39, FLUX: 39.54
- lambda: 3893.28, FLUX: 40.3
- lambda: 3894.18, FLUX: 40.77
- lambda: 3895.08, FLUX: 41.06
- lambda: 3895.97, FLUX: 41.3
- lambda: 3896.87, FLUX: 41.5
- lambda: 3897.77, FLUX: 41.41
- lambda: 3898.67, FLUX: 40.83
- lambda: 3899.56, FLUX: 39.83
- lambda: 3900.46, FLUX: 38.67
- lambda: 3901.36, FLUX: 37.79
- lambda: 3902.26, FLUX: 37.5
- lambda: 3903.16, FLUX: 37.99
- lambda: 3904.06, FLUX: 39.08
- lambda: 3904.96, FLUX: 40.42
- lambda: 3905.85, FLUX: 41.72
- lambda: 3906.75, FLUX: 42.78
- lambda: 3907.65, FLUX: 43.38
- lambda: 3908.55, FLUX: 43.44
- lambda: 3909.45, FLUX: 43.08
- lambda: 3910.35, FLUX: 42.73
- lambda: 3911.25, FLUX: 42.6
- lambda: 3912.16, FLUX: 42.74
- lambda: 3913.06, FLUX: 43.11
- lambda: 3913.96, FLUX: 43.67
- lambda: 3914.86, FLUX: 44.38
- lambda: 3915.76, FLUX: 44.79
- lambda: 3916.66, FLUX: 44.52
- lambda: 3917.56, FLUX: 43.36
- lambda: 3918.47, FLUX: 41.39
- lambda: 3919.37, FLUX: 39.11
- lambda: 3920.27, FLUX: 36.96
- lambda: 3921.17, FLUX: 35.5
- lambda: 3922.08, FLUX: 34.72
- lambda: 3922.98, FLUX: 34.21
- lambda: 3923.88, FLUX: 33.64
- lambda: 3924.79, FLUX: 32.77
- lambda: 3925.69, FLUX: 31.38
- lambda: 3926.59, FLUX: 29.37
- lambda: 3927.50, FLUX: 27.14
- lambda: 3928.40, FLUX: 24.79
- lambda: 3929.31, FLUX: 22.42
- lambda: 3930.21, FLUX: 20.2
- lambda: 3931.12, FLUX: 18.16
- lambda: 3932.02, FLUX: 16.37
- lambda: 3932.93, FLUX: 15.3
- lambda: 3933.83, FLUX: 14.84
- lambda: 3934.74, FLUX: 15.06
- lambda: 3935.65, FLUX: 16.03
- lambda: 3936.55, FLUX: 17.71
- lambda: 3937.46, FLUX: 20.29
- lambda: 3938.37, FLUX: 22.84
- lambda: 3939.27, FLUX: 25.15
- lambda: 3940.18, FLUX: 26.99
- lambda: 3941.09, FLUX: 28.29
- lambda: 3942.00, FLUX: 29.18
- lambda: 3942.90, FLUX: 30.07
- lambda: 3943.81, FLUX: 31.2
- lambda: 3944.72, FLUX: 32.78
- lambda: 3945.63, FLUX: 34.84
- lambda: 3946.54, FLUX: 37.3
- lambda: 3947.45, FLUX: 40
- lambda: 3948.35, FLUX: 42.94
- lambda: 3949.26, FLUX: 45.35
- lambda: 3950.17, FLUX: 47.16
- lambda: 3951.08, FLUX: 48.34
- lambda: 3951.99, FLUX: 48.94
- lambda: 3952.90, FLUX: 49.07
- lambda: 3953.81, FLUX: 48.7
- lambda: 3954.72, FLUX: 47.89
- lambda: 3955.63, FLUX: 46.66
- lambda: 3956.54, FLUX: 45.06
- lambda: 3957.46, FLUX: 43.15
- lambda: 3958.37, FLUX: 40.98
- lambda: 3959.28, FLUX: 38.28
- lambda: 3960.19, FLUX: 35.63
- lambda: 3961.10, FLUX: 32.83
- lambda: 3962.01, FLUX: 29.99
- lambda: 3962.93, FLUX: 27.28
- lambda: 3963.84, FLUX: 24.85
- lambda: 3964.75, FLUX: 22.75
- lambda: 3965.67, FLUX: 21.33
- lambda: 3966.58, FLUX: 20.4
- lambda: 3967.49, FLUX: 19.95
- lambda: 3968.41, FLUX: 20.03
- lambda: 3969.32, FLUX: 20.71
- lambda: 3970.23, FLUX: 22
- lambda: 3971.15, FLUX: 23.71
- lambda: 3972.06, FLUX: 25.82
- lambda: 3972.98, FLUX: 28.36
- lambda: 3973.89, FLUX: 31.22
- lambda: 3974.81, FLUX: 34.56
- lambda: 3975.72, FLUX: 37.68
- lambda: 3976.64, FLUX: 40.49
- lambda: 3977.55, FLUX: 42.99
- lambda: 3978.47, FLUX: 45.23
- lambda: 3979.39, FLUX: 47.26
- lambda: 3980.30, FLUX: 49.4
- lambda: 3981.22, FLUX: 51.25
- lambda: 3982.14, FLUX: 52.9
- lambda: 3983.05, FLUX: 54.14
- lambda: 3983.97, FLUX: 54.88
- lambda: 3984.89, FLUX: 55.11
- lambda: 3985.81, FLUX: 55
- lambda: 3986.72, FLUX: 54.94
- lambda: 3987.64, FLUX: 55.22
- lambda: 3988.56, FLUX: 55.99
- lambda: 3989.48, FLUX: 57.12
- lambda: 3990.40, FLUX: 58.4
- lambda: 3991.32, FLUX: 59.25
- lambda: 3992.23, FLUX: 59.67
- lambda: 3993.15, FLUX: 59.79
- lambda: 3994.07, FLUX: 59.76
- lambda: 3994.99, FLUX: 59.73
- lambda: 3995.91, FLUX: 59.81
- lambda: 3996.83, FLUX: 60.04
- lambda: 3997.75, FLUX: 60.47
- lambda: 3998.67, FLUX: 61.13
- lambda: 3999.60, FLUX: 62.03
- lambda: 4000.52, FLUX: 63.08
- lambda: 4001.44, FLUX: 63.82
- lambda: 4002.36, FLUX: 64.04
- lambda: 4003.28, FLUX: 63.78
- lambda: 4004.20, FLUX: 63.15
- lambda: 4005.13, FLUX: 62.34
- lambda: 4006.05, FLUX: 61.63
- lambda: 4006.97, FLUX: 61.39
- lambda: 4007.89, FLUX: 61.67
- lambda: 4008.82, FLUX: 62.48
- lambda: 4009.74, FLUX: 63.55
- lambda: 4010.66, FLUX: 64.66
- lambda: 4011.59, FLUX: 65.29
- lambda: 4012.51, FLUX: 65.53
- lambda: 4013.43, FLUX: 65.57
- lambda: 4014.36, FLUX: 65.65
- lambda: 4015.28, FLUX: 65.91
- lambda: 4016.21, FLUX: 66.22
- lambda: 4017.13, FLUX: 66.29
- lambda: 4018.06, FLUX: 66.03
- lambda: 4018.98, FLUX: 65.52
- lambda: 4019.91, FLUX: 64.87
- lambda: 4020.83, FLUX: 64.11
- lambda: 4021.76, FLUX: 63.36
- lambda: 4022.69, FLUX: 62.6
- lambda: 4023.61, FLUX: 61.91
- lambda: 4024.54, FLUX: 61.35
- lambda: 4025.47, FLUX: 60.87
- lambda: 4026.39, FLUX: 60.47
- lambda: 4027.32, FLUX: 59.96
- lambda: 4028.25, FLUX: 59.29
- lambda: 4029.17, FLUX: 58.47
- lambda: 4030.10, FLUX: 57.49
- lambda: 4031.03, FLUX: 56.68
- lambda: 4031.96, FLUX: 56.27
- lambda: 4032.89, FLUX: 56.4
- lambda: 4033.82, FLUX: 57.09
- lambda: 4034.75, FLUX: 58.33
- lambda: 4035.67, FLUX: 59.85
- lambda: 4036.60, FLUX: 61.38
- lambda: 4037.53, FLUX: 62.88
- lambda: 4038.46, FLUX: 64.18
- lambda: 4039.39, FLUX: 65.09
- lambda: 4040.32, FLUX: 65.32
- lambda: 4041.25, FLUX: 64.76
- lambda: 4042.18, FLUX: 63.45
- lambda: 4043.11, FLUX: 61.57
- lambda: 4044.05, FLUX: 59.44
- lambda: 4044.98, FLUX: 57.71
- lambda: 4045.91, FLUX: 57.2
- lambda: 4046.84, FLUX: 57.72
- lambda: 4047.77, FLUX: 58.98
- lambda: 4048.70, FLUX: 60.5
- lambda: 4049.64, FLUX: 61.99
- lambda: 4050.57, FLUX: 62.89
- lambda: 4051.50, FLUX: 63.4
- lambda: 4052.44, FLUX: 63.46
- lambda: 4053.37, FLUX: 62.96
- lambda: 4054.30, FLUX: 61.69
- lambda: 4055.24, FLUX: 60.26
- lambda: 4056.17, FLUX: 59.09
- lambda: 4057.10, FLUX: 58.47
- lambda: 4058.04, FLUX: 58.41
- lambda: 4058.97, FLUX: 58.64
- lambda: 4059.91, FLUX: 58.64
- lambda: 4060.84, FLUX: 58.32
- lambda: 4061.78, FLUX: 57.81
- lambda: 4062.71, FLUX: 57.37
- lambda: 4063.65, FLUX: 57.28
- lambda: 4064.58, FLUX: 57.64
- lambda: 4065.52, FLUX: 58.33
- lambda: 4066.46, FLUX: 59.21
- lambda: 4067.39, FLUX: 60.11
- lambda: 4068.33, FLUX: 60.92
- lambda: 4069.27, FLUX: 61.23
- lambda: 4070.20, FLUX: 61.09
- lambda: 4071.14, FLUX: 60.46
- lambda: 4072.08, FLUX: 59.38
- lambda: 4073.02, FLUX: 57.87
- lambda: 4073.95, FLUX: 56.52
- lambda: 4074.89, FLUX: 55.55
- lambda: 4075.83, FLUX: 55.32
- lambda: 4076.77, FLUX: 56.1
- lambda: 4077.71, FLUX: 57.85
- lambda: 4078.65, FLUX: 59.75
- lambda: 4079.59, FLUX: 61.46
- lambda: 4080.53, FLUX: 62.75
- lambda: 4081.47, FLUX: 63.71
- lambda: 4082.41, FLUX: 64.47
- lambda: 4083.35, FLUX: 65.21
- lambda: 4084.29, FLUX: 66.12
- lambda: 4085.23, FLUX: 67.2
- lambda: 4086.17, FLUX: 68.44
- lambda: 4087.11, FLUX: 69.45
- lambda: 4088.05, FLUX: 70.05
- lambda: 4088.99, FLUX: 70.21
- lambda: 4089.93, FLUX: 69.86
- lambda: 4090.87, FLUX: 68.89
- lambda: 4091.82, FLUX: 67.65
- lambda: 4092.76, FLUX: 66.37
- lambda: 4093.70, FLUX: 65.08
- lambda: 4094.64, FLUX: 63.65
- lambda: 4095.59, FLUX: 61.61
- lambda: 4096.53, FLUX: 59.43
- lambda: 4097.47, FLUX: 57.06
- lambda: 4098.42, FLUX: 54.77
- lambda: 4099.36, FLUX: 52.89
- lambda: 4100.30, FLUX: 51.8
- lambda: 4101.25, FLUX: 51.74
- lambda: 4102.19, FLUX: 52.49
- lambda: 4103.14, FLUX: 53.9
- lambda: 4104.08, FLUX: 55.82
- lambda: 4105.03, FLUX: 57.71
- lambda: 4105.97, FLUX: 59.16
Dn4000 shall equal 2.05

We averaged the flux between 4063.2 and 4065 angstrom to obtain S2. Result 57.6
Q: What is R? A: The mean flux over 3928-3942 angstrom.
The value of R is 20.6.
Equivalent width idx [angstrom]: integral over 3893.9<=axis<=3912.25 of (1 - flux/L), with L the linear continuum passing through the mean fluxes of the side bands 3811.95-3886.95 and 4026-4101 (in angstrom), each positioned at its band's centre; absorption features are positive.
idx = -3.1 angstrom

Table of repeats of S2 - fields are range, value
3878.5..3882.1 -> 29.4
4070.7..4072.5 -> 59.8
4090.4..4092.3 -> 68.1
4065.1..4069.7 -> 59.9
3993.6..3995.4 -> 59.7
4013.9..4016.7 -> 66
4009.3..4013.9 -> 64.9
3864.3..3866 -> 30.6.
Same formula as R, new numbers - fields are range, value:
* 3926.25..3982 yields 32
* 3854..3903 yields 32.1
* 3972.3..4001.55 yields 52.5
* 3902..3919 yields 42.3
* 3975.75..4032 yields 59.3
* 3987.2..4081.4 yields 60.8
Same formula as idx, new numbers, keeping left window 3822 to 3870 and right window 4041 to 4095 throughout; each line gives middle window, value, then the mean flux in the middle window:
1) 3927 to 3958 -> 7.1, 31.8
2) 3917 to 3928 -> 0.7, 35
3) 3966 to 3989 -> 3.4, 39.9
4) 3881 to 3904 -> -2.8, 36.4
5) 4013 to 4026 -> -2.6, 64.3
